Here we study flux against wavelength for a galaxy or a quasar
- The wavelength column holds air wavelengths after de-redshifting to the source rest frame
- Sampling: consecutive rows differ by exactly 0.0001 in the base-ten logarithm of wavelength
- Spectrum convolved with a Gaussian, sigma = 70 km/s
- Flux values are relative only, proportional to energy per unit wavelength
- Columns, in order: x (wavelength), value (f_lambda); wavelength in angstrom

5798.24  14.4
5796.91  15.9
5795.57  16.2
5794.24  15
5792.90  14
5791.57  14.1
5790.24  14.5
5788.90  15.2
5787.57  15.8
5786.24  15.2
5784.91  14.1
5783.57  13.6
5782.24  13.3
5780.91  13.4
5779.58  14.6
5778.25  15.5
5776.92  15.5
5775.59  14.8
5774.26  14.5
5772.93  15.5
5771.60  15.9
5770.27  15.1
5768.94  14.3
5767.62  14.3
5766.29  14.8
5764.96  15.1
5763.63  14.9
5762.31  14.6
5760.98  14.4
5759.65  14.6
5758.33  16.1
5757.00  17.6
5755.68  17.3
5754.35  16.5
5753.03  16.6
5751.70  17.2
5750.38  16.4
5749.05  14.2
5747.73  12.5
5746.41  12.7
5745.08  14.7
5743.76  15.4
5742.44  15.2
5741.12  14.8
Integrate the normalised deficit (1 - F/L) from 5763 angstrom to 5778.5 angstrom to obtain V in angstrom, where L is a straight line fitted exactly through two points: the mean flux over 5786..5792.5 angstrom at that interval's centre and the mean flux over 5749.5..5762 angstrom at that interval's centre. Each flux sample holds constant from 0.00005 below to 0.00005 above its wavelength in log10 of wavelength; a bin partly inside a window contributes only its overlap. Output 0.6 angstrom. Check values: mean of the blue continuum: 16.2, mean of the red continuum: 14.9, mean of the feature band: 15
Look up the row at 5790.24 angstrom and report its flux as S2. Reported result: 14.5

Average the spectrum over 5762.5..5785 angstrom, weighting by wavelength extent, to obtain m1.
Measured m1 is 14.7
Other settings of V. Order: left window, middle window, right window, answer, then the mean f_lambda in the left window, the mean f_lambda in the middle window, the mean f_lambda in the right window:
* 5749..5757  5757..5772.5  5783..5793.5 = 0.9 angstrom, 16.6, 15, 14.6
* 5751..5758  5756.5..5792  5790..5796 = 2.2 angstrom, 17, 14.9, 14.7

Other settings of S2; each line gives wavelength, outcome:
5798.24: 14.4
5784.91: 14.1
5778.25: 15.5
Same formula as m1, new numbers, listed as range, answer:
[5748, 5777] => 15.4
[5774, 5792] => 14.6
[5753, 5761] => 16.3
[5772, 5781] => 15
